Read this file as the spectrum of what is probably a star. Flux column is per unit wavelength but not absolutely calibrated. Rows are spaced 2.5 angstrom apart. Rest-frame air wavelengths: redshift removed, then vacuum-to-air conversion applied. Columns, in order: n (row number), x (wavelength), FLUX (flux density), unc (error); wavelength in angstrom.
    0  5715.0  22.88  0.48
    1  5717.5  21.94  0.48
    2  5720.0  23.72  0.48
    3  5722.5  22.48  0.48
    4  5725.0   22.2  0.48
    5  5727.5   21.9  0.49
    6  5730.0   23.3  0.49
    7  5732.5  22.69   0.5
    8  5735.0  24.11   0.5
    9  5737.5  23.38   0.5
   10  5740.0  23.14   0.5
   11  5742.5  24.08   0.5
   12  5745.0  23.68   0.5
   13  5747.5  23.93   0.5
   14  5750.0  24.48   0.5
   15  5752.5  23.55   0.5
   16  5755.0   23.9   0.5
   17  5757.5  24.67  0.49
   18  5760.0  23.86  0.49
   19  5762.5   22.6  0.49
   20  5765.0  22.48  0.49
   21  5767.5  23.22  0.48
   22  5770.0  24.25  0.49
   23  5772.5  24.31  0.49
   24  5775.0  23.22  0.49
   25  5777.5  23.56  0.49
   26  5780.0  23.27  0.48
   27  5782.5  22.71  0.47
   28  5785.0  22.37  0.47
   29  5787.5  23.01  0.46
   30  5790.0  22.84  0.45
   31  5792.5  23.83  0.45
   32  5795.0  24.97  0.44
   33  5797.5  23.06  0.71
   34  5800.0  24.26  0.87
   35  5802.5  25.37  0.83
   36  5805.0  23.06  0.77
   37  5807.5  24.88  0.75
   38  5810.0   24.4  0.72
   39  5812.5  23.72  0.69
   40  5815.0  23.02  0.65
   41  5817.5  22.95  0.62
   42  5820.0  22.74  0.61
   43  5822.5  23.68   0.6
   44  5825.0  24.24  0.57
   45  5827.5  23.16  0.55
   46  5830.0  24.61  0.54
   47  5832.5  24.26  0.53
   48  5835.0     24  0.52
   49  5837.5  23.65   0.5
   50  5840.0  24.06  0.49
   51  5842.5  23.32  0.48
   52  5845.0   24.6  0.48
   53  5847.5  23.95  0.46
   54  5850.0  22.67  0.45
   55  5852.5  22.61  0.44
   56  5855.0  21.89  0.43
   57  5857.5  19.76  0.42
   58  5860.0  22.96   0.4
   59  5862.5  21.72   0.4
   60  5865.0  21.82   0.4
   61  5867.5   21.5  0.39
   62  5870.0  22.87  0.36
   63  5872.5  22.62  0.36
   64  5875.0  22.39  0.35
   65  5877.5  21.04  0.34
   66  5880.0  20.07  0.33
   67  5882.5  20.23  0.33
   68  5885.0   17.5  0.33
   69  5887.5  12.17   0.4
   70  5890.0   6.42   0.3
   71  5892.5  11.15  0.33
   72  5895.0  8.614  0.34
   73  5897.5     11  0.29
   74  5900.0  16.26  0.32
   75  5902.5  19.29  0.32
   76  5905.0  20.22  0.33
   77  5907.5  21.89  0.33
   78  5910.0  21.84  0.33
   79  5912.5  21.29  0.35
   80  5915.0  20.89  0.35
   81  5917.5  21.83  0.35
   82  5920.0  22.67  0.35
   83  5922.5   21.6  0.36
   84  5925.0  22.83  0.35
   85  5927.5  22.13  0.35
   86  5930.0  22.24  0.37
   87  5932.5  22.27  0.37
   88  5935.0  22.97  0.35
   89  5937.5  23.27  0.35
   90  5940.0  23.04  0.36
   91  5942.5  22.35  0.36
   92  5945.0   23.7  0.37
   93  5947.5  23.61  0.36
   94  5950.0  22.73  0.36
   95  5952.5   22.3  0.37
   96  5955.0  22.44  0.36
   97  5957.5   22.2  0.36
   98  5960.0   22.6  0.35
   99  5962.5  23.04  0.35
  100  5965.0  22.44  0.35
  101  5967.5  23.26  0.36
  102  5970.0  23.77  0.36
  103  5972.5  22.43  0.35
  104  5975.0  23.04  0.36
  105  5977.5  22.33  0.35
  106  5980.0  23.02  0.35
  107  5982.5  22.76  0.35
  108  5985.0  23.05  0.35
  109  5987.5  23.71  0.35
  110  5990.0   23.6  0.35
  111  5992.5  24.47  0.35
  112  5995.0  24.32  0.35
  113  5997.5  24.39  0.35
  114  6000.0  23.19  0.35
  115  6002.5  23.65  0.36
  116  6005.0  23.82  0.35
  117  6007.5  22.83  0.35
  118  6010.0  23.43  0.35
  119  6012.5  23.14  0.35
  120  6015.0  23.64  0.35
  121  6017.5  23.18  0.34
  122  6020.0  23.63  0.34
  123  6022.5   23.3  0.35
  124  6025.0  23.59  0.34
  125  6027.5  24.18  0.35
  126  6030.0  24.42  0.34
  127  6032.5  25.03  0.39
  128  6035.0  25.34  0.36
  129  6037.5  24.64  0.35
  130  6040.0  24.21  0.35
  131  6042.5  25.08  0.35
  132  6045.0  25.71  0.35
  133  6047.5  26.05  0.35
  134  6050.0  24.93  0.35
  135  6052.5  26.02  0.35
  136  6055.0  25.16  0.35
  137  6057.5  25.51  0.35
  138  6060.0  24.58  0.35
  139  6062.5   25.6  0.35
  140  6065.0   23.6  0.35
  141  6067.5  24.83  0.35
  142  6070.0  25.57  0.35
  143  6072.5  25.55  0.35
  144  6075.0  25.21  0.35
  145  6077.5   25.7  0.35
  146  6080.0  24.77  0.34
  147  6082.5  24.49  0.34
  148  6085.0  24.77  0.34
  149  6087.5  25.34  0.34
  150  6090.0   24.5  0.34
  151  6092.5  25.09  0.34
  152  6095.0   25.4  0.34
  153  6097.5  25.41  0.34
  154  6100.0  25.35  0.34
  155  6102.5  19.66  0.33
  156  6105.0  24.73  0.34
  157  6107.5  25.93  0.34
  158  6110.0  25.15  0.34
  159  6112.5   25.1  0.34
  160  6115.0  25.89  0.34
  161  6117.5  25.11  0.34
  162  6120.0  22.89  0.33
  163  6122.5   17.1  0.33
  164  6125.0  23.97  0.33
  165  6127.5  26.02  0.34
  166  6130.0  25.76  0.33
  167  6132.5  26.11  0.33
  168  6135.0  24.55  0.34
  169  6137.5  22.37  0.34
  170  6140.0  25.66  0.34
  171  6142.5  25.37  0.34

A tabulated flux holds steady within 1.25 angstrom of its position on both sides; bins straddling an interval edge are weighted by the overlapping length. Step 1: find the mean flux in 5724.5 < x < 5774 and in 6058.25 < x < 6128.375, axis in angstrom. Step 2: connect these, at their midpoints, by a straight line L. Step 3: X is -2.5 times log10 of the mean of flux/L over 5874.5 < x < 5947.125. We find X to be 0.23 mag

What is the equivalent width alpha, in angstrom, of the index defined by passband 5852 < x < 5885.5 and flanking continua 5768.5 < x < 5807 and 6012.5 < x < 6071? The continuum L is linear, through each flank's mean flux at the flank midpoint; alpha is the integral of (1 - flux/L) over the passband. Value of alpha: 3.6 angstrom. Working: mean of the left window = 23.6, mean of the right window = 24.7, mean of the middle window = 21.4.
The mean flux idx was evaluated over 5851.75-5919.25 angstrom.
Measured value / 19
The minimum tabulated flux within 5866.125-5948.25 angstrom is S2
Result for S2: 6.42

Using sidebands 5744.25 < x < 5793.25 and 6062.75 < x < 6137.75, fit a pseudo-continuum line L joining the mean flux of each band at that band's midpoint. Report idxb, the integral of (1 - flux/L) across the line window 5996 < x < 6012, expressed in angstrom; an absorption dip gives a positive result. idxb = 0.5 angstrom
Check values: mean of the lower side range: 23.5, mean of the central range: 23.5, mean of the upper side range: 24.6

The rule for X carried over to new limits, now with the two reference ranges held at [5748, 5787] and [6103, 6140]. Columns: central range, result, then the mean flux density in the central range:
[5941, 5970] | 0.05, 22.8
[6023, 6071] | -0.04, 24.9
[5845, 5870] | 0.07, 22.3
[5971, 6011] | 0.03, 23.4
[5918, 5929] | 0.07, 22.3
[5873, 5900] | 0.48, 15.3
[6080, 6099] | -0.03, 25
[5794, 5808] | -0.03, 24.2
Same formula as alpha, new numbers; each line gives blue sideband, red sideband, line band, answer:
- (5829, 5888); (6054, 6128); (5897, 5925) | 2.93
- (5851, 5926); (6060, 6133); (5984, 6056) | -4.86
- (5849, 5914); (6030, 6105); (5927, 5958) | -2.76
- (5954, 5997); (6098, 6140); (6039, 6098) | -3.29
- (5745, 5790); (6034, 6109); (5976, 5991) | 0.89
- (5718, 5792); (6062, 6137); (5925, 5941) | 0.89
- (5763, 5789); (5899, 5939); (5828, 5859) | -1.19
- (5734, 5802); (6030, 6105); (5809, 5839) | 0.19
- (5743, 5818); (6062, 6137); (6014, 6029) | 0.48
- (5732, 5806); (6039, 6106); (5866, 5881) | 1.42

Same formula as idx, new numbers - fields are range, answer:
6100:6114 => 24.3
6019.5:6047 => 24.5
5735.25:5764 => 23.8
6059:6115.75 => 24.9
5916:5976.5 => 22.7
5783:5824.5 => 23.6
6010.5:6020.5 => 23.4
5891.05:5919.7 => 17.7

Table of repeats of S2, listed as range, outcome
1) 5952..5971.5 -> 22.2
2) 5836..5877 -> 19.76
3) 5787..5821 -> 22.74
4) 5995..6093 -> 22.83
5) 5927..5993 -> 22.13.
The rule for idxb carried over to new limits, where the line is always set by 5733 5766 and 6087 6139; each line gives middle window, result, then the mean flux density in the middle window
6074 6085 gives -0.33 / 25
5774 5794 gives 0.51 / 23.1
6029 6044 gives -0.37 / 24.8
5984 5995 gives 0.15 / 23.8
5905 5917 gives 1.30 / 21.4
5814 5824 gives 0.28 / 23.1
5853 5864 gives 1.02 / 21.7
